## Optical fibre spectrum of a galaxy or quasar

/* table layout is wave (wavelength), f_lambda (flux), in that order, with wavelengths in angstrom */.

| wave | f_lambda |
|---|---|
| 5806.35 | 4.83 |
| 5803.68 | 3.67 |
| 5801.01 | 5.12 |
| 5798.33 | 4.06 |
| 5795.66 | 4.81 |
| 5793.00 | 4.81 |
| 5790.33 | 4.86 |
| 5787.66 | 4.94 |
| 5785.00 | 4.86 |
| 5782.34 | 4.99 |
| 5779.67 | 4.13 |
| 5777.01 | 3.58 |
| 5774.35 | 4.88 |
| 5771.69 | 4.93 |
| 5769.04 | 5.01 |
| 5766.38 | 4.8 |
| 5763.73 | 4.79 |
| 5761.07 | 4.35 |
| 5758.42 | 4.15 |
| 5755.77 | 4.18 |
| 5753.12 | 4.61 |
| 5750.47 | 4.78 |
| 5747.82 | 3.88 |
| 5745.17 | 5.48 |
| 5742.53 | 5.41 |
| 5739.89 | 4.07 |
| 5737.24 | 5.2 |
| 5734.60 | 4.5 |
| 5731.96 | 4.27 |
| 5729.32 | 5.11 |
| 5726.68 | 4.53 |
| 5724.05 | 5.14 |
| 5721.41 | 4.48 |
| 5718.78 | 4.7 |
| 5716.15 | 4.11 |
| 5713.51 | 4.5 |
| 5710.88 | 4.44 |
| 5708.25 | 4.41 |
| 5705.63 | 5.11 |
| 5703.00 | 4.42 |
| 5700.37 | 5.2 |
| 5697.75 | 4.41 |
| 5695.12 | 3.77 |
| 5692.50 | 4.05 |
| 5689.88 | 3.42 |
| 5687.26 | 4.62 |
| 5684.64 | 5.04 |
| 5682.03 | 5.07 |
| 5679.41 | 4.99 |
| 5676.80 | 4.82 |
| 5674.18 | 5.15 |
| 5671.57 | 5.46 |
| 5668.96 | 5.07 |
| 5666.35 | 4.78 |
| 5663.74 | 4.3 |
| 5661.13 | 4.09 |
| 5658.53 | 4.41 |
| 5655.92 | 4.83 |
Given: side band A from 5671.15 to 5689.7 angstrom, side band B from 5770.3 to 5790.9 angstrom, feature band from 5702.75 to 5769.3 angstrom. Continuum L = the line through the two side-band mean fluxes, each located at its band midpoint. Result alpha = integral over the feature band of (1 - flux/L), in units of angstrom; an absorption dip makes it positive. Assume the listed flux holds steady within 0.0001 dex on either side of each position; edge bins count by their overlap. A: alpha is 1.8 angstrom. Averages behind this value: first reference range 4.9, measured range 4.63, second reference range 4.64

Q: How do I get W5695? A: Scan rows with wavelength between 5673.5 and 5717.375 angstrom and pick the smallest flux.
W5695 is 3.42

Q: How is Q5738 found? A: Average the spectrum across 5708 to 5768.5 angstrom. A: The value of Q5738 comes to 4.61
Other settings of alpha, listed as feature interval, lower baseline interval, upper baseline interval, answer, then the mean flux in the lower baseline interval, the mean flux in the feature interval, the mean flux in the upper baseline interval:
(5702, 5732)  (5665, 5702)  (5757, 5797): 0.4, 4.7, 4.62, 4.66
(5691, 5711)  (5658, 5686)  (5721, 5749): 1.4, 4.85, 4.47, 4.75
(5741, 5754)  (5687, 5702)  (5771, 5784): -1.3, 4.22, 4.83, 4.49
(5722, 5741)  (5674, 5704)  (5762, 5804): -0.3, 4.56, 4.69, 4.66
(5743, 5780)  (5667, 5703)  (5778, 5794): 1.2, 4.69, 4.57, 4.74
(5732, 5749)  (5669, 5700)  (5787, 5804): -0.3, 4.65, 4.73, 4.65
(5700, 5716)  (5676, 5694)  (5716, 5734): 0.0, 4.56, 4.61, 4.65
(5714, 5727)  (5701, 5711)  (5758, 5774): 0.2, 4.65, 4.59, 4.72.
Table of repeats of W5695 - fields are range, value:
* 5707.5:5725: 4.11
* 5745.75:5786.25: 3.58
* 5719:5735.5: 4.27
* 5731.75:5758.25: 3.88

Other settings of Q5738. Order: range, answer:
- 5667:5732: 4.66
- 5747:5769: 4.49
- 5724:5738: 4.75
